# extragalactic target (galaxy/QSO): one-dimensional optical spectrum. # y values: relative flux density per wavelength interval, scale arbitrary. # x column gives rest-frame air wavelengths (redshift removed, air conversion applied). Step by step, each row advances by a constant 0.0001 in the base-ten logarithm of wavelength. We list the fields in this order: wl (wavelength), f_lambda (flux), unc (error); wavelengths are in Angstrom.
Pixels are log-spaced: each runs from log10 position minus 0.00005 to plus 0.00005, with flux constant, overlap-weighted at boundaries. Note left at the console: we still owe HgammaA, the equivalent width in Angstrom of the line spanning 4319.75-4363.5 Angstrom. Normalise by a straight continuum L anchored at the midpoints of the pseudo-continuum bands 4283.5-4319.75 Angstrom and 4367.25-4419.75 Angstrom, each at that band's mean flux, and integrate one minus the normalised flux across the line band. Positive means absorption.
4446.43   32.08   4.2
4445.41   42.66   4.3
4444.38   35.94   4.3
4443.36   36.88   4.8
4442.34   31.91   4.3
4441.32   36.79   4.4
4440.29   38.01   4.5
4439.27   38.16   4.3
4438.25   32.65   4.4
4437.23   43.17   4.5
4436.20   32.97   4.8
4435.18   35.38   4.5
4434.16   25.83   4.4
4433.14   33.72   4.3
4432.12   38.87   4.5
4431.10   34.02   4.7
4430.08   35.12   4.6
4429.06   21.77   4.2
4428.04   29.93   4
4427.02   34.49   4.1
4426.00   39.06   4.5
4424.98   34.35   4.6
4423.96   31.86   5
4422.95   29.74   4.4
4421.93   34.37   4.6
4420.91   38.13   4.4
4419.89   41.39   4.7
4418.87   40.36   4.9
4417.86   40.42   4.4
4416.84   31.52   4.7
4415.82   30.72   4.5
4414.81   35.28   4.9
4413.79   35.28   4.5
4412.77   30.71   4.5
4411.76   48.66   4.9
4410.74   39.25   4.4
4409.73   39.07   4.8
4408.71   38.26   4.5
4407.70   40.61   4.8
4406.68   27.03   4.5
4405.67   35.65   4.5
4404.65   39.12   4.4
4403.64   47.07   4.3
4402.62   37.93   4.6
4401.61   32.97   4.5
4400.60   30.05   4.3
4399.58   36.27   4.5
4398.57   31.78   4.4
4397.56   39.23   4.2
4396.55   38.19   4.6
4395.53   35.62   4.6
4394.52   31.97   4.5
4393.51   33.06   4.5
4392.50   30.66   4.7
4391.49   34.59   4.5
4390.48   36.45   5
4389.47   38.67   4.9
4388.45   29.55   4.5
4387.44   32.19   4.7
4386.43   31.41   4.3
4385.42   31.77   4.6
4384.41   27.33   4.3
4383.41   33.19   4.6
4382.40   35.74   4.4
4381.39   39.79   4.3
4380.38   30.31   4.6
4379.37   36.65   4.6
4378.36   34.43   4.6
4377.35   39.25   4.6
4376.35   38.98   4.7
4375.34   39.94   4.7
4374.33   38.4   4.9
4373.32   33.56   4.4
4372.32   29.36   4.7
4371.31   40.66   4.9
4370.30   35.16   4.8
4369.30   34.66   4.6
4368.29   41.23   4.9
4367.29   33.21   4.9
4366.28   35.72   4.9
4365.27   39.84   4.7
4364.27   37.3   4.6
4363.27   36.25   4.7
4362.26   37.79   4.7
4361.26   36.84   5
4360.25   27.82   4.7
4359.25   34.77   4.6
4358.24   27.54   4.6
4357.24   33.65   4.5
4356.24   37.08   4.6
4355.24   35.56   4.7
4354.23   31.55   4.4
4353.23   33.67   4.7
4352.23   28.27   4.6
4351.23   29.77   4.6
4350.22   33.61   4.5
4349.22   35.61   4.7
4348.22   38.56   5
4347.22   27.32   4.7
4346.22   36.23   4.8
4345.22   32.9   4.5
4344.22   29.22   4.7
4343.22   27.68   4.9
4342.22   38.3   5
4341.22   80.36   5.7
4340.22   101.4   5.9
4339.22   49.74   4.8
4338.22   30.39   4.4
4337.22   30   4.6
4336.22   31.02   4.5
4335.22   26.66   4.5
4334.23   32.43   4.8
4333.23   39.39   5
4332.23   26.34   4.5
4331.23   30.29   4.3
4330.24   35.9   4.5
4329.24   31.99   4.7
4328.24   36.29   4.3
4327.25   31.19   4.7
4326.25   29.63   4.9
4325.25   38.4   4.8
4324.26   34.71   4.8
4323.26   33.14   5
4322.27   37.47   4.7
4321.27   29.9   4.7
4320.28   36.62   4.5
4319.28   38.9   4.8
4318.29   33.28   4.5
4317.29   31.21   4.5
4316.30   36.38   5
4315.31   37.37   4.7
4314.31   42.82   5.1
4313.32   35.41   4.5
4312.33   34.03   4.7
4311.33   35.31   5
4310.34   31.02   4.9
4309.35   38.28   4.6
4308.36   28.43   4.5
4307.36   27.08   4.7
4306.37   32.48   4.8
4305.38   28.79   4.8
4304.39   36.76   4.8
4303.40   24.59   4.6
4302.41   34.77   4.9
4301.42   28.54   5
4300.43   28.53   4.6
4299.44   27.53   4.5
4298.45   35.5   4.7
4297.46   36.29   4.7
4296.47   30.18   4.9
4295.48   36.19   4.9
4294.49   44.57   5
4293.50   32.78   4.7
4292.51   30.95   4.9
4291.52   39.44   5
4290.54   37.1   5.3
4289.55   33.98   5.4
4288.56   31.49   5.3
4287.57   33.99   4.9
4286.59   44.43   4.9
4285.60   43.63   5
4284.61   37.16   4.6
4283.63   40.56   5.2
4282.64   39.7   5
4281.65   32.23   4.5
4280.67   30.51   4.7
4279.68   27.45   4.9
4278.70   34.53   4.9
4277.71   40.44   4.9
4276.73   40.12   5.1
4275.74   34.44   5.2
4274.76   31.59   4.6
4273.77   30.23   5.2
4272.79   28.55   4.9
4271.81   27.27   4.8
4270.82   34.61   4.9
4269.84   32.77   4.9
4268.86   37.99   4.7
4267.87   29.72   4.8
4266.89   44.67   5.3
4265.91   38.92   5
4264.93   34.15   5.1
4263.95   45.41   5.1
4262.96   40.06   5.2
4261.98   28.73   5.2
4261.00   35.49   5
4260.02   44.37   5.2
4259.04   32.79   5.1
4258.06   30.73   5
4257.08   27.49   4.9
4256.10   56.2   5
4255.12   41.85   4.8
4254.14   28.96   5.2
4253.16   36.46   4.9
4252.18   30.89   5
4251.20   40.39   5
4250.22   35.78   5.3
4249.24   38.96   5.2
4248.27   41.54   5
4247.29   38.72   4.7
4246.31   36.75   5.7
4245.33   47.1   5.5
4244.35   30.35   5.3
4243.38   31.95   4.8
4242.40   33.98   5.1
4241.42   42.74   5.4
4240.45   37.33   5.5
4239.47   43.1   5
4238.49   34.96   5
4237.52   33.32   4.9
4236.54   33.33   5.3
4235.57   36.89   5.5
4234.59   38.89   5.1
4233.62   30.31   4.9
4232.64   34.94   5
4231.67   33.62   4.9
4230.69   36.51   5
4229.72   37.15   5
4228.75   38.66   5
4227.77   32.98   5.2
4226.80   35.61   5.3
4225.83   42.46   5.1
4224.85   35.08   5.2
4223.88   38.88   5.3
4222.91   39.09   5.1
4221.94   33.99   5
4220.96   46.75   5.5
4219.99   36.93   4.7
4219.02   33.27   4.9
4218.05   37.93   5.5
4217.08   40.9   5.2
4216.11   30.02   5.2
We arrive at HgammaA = -1.2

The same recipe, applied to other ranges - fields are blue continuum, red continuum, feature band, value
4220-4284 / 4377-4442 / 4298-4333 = 2.6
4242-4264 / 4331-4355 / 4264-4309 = 3.6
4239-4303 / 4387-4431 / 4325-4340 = 0.5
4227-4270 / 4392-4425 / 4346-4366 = 1.3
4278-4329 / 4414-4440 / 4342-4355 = 0.7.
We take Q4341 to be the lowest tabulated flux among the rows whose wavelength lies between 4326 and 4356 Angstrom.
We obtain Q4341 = 26.34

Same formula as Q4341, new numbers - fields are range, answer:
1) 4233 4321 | 24.59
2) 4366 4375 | 29.36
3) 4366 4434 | 21.77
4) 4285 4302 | 27.53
